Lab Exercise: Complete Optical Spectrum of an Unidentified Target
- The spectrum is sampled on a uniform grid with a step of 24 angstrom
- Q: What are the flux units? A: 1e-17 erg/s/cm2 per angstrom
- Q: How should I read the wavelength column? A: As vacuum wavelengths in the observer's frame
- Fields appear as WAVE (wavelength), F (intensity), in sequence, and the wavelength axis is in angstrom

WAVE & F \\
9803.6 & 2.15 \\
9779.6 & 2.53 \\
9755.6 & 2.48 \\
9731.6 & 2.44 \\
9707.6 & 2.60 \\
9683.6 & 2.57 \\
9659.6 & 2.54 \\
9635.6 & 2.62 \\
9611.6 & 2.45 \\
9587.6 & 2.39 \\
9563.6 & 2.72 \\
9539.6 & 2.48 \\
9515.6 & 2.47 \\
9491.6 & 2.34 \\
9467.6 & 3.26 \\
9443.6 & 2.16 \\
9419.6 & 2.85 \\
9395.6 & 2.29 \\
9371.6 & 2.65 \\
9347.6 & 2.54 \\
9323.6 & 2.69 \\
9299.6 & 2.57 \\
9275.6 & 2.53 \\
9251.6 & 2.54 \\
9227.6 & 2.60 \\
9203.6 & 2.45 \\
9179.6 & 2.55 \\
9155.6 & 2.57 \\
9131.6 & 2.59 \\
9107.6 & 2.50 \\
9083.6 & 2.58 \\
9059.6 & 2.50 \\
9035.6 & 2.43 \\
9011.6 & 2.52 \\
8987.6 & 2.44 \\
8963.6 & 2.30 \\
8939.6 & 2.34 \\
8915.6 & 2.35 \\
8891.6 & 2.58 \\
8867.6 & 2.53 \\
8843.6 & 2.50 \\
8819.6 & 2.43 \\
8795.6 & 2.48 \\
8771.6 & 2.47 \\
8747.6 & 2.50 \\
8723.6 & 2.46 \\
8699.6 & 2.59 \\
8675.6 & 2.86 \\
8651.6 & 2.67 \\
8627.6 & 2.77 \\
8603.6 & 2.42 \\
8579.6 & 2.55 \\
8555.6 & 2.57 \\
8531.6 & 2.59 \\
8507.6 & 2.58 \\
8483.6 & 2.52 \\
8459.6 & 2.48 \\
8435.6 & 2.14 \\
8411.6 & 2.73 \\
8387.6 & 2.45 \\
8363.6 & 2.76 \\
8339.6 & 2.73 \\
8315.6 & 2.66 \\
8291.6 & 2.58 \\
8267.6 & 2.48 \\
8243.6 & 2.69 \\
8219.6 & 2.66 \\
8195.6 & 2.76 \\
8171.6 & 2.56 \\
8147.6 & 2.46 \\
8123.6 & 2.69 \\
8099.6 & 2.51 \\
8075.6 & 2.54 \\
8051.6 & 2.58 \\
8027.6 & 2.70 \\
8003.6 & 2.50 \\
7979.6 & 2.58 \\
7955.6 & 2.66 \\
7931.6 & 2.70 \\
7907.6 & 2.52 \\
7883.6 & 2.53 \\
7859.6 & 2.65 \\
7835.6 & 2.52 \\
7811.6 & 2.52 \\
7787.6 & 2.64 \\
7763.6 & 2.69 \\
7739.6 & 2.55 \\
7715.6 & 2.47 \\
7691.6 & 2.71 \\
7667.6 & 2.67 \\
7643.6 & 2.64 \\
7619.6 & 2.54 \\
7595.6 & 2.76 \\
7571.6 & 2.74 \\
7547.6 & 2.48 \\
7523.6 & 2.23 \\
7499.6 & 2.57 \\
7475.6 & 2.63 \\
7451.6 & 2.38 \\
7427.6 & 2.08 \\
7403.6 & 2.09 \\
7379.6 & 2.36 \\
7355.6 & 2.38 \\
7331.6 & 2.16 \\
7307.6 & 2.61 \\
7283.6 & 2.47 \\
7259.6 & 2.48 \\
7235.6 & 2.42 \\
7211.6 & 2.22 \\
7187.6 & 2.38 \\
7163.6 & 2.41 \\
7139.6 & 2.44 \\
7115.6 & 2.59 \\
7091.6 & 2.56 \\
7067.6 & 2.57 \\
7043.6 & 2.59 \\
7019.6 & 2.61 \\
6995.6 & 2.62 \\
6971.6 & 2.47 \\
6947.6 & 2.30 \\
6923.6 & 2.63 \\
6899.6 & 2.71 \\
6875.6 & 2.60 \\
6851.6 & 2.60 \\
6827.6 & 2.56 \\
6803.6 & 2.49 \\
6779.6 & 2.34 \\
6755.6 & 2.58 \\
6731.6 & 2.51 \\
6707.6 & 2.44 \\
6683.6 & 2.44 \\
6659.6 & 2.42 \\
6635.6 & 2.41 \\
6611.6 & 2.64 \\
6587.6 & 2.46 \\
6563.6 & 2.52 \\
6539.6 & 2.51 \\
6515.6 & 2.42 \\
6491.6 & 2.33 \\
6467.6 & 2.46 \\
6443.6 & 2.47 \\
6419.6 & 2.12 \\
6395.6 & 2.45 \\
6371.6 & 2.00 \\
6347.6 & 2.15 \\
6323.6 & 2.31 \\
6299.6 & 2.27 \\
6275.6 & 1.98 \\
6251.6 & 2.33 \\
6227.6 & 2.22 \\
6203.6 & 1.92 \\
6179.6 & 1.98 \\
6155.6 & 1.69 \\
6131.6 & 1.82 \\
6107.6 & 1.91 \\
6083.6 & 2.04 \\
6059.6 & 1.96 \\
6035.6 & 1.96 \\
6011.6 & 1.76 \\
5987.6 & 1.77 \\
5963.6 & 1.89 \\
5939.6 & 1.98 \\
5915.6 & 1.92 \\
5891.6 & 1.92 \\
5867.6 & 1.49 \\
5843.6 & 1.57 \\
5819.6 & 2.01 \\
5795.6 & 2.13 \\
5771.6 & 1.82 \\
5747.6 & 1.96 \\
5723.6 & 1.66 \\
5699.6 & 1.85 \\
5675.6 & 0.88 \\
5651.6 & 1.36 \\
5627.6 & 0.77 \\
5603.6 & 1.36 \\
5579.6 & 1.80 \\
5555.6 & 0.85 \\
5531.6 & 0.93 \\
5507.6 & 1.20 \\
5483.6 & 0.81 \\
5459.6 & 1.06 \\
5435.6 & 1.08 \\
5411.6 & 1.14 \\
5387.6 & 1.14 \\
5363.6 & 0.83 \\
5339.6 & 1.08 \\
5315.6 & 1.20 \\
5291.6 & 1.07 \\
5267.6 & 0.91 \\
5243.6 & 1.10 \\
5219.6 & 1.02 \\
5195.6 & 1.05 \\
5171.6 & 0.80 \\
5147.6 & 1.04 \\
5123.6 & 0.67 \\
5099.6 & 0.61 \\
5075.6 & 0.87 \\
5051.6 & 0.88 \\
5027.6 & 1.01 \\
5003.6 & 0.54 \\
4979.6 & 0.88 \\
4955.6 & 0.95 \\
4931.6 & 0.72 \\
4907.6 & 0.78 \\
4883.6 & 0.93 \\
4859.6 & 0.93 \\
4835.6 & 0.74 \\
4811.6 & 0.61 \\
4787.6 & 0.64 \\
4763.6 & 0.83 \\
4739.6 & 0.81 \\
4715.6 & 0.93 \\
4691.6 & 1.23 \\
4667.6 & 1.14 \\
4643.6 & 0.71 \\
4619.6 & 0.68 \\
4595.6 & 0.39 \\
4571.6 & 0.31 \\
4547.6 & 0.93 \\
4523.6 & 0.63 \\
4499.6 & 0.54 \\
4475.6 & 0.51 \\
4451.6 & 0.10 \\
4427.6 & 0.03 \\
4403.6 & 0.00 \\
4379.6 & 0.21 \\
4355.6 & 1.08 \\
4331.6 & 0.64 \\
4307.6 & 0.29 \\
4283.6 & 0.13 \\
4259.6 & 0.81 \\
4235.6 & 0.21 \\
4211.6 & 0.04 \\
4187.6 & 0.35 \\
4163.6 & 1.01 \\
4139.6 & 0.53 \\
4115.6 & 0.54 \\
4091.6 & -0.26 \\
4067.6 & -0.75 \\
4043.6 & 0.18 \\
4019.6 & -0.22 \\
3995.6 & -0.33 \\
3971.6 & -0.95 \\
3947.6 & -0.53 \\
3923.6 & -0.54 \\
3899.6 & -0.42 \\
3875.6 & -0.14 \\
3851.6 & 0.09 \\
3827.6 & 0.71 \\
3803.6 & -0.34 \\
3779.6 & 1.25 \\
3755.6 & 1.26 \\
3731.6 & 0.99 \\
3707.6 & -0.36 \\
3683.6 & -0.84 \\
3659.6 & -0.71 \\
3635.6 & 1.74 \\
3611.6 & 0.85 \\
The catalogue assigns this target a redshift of 0.430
